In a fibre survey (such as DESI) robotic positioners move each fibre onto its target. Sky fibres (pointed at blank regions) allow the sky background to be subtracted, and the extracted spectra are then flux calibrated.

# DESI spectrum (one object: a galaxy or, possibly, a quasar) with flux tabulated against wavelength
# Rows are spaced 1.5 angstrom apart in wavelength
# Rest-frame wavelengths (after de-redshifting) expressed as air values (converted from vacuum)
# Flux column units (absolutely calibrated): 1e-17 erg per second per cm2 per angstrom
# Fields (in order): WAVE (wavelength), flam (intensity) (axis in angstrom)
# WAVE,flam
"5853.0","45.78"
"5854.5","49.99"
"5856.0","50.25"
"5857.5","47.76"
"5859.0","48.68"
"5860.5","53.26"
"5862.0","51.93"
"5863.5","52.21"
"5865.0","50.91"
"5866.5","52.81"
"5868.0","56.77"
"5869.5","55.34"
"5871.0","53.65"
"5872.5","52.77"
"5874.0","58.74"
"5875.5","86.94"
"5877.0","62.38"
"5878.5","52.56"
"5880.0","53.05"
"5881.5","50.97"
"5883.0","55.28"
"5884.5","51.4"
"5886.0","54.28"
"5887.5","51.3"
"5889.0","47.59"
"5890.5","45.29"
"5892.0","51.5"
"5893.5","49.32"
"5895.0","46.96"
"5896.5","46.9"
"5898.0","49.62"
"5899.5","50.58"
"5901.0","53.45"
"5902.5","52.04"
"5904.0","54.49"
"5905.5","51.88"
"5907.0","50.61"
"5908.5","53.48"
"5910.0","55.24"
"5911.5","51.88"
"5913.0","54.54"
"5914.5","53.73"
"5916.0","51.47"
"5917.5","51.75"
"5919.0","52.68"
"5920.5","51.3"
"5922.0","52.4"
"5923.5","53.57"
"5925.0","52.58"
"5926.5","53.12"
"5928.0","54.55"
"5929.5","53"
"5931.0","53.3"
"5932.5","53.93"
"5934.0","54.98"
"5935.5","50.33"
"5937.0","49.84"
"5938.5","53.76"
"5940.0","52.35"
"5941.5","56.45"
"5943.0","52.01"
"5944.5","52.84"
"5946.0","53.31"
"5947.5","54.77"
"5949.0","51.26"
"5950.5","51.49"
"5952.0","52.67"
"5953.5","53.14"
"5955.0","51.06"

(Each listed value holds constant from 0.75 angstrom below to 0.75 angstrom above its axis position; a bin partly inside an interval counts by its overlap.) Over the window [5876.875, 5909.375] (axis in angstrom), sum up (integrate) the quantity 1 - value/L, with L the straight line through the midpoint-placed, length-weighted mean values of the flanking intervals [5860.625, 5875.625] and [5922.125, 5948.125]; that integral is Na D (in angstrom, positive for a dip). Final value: 2.0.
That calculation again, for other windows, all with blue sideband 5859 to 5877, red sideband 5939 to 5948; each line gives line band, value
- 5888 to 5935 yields 2.6 angstrom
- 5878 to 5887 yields 0.5 angstrom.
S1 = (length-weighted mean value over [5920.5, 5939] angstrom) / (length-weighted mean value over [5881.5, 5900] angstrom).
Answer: 1.06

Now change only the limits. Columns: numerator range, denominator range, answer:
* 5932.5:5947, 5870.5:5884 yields 0.91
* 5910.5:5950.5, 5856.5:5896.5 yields 0.99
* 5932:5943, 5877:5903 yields 1.04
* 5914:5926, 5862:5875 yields 0.96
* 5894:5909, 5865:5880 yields 0.87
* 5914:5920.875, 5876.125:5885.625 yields 0.95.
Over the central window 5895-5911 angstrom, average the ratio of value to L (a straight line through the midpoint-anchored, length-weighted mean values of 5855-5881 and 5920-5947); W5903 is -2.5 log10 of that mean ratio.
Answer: 0.050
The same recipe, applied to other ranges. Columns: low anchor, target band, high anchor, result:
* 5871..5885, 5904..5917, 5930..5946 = 0.05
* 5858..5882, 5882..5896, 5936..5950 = 0.10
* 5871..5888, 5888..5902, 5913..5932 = 0.13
